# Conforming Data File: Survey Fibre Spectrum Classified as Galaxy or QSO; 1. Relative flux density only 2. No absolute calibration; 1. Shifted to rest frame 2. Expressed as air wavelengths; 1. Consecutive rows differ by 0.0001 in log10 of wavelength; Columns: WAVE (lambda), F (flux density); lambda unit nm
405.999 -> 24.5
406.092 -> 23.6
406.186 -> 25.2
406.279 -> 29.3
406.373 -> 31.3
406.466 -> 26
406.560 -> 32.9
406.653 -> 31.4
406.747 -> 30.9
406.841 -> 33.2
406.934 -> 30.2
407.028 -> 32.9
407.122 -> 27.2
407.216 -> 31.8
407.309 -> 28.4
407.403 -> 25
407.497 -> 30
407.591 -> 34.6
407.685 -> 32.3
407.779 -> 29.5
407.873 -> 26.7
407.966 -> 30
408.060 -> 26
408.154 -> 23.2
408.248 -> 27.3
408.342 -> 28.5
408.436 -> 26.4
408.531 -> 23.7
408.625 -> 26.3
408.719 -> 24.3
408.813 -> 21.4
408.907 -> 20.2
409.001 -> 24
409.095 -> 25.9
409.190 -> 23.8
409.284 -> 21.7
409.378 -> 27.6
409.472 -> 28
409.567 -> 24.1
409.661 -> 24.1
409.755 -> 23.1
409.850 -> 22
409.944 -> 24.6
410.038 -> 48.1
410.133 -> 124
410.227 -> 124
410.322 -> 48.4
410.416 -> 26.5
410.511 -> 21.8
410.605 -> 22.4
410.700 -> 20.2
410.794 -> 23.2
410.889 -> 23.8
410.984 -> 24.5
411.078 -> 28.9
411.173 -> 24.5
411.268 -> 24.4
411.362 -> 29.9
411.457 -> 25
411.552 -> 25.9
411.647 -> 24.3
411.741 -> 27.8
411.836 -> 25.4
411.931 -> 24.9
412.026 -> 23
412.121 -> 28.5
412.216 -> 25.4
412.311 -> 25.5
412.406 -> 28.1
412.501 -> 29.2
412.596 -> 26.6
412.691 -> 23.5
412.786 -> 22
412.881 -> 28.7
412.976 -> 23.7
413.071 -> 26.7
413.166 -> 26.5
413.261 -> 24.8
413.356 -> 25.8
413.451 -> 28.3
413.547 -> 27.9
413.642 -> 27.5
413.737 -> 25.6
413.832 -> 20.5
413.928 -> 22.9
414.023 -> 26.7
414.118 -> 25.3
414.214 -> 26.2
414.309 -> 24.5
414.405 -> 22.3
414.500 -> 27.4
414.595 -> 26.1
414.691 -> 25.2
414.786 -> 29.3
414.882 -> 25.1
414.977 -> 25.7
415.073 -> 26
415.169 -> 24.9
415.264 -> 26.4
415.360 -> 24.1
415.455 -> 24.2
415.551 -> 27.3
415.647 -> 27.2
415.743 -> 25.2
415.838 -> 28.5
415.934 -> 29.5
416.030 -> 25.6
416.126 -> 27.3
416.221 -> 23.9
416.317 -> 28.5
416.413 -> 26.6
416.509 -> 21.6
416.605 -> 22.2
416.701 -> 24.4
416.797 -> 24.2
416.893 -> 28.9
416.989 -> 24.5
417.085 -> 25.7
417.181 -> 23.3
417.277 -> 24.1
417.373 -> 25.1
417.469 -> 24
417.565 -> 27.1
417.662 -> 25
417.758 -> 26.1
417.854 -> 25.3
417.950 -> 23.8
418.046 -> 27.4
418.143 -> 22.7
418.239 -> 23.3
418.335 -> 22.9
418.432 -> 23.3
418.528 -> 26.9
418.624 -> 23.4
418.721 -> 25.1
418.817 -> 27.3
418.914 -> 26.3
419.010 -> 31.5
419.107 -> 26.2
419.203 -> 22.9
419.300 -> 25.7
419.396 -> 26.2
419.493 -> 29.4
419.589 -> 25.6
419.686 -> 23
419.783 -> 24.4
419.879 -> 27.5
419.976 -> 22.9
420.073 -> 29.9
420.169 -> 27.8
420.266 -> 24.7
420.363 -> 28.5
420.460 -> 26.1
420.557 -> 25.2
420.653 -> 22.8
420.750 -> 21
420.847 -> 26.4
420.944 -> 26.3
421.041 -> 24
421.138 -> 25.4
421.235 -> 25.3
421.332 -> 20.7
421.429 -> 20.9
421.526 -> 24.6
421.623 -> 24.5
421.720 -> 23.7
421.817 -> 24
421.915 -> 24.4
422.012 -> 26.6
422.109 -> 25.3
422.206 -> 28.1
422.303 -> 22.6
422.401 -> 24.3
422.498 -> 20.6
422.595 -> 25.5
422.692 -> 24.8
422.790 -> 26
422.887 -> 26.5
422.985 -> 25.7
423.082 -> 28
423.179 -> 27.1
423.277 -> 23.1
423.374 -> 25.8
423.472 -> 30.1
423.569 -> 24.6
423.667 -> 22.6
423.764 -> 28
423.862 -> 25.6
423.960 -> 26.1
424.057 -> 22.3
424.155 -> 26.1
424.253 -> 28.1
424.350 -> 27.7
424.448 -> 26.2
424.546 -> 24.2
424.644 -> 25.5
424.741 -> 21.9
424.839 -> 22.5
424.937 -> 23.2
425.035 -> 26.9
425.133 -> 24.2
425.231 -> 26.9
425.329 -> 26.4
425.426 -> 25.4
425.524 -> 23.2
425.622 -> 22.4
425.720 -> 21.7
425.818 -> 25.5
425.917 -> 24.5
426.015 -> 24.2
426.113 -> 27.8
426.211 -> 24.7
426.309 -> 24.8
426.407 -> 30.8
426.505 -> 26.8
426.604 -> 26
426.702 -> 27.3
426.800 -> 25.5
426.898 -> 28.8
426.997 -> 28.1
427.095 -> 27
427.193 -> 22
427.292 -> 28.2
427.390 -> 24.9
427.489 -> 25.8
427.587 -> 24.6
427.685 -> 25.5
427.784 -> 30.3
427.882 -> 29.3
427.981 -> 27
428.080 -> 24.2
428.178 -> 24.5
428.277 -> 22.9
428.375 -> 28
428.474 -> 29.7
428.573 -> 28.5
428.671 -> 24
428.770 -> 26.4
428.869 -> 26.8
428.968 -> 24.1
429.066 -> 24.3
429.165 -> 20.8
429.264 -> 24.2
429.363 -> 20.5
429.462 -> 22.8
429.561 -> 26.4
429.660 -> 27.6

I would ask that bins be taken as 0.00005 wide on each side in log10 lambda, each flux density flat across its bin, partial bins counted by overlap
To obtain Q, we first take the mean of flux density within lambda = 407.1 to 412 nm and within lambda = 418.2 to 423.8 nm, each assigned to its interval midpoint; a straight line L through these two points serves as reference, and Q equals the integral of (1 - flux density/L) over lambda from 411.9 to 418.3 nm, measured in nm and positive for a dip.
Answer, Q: 0.530 nm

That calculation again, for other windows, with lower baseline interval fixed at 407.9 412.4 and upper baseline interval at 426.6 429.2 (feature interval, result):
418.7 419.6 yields 0.04 nm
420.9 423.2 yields 0.22 nm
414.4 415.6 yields 0.13 nm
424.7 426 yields 0.12 nm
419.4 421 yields 0.12 nm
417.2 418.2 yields 0.12 nm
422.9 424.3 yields 0.06 nm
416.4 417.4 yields 0.14 nm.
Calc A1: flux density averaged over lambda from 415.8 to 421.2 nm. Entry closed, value 25.5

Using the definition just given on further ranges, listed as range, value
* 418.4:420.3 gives 26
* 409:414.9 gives 29.2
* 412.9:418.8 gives 25.4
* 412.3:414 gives 25.8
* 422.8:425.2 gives 25.5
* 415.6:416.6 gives 26.2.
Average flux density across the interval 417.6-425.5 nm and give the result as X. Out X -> 25.2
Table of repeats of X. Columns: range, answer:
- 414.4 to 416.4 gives 26.3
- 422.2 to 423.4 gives 25.1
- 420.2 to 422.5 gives 24.5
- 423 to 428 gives 25.8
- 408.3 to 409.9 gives 24.4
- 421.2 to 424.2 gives 24.9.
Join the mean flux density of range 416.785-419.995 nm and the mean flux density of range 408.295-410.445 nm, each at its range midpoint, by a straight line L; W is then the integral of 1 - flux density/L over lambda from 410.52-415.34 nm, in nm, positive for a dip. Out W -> 0.89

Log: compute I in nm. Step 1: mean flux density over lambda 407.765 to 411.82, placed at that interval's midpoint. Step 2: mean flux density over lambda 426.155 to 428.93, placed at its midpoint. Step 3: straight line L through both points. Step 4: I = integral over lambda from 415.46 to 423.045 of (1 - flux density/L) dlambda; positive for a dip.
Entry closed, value 0.85 nm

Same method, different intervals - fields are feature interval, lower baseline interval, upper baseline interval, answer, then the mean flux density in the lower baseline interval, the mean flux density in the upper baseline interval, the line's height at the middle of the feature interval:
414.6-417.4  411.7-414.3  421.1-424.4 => -0.01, 25.8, 25.1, 25.6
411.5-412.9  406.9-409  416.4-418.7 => 0.02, 27.4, 24.6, 26.2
